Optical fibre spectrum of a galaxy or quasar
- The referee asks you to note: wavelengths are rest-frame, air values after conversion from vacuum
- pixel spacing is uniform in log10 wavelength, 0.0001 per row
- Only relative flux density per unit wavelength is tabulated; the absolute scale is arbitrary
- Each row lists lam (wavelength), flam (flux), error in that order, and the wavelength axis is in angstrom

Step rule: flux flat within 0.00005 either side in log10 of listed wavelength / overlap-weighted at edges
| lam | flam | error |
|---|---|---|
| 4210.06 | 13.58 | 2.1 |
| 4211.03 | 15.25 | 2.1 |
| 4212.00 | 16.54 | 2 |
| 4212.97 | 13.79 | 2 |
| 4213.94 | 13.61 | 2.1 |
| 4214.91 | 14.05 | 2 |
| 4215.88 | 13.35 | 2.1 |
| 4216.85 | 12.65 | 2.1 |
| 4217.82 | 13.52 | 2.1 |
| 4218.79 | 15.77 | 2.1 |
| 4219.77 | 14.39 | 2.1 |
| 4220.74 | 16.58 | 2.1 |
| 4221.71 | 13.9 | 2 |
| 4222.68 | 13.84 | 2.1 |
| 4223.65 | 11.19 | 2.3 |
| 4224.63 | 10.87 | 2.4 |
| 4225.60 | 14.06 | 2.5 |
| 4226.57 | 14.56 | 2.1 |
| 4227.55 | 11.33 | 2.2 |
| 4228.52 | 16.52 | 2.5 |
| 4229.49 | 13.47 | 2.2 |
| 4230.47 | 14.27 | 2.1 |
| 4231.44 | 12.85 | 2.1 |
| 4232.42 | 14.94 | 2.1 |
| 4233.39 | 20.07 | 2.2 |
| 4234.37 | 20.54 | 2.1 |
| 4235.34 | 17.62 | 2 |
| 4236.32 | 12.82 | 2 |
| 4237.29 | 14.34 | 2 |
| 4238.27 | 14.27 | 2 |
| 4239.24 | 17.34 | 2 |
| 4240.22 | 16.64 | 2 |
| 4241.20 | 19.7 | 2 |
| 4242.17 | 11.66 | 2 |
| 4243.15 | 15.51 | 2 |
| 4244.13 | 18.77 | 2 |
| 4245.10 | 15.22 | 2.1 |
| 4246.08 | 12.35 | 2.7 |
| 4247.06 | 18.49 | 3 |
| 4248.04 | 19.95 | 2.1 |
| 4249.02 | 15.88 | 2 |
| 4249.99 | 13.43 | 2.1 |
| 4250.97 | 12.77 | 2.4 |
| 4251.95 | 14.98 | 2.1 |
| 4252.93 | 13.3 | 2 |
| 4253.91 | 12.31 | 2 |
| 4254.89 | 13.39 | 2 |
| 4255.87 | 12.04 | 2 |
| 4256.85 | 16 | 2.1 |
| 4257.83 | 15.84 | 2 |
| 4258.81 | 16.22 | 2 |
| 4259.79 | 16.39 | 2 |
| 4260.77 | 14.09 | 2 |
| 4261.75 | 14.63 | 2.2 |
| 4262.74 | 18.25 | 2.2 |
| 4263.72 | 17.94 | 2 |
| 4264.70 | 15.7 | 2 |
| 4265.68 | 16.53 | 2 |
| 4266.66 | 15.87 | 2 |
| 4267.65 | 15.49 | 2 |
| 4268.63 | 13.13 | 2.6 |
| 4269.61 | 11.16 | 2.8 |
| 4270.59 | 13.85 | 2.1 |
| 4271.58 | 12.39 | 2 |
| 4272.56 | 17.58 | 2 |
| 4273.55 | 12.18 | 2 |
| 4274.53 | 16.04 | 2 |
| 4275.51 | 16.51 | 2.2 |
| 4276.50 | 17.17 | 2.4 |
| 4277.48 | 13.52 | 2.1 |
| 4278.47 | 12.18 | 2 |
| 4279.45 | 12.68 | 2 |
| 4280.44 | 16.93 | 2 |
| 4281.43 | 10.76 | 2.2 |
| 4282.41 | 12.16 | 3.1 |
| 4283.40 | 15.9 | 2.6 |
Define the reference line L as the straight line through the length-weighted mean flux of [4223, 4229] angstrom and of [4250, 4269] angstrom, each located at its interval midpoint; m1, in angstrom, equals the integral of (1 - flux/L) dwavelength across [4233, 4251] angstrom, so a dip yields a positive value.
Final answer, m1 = -2.9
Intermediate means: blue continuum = 13.1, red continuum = 15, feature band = 16.2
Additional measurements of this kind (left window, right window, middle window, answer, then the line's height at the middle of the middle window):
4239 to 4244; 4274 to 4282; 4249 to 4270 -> 0.8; 15.4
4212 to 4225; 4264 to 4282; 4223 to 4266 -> -3.3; 14.1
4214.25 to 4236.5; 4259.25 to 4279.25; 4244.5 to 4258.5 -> 0.0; 14.8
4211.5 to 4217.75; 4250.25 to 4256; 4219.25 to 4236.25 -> -1.3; 13.7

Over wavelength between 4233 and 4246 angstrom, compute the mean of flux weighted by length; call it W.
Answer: 16.3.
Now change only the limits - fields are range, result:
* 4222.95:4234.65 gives 14.4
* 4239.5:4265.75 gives 15.5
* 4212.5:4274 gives 14.9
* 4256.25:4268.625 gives 15.9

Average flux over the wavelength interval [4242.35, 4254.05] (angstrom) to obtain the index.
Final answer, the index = 15.2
